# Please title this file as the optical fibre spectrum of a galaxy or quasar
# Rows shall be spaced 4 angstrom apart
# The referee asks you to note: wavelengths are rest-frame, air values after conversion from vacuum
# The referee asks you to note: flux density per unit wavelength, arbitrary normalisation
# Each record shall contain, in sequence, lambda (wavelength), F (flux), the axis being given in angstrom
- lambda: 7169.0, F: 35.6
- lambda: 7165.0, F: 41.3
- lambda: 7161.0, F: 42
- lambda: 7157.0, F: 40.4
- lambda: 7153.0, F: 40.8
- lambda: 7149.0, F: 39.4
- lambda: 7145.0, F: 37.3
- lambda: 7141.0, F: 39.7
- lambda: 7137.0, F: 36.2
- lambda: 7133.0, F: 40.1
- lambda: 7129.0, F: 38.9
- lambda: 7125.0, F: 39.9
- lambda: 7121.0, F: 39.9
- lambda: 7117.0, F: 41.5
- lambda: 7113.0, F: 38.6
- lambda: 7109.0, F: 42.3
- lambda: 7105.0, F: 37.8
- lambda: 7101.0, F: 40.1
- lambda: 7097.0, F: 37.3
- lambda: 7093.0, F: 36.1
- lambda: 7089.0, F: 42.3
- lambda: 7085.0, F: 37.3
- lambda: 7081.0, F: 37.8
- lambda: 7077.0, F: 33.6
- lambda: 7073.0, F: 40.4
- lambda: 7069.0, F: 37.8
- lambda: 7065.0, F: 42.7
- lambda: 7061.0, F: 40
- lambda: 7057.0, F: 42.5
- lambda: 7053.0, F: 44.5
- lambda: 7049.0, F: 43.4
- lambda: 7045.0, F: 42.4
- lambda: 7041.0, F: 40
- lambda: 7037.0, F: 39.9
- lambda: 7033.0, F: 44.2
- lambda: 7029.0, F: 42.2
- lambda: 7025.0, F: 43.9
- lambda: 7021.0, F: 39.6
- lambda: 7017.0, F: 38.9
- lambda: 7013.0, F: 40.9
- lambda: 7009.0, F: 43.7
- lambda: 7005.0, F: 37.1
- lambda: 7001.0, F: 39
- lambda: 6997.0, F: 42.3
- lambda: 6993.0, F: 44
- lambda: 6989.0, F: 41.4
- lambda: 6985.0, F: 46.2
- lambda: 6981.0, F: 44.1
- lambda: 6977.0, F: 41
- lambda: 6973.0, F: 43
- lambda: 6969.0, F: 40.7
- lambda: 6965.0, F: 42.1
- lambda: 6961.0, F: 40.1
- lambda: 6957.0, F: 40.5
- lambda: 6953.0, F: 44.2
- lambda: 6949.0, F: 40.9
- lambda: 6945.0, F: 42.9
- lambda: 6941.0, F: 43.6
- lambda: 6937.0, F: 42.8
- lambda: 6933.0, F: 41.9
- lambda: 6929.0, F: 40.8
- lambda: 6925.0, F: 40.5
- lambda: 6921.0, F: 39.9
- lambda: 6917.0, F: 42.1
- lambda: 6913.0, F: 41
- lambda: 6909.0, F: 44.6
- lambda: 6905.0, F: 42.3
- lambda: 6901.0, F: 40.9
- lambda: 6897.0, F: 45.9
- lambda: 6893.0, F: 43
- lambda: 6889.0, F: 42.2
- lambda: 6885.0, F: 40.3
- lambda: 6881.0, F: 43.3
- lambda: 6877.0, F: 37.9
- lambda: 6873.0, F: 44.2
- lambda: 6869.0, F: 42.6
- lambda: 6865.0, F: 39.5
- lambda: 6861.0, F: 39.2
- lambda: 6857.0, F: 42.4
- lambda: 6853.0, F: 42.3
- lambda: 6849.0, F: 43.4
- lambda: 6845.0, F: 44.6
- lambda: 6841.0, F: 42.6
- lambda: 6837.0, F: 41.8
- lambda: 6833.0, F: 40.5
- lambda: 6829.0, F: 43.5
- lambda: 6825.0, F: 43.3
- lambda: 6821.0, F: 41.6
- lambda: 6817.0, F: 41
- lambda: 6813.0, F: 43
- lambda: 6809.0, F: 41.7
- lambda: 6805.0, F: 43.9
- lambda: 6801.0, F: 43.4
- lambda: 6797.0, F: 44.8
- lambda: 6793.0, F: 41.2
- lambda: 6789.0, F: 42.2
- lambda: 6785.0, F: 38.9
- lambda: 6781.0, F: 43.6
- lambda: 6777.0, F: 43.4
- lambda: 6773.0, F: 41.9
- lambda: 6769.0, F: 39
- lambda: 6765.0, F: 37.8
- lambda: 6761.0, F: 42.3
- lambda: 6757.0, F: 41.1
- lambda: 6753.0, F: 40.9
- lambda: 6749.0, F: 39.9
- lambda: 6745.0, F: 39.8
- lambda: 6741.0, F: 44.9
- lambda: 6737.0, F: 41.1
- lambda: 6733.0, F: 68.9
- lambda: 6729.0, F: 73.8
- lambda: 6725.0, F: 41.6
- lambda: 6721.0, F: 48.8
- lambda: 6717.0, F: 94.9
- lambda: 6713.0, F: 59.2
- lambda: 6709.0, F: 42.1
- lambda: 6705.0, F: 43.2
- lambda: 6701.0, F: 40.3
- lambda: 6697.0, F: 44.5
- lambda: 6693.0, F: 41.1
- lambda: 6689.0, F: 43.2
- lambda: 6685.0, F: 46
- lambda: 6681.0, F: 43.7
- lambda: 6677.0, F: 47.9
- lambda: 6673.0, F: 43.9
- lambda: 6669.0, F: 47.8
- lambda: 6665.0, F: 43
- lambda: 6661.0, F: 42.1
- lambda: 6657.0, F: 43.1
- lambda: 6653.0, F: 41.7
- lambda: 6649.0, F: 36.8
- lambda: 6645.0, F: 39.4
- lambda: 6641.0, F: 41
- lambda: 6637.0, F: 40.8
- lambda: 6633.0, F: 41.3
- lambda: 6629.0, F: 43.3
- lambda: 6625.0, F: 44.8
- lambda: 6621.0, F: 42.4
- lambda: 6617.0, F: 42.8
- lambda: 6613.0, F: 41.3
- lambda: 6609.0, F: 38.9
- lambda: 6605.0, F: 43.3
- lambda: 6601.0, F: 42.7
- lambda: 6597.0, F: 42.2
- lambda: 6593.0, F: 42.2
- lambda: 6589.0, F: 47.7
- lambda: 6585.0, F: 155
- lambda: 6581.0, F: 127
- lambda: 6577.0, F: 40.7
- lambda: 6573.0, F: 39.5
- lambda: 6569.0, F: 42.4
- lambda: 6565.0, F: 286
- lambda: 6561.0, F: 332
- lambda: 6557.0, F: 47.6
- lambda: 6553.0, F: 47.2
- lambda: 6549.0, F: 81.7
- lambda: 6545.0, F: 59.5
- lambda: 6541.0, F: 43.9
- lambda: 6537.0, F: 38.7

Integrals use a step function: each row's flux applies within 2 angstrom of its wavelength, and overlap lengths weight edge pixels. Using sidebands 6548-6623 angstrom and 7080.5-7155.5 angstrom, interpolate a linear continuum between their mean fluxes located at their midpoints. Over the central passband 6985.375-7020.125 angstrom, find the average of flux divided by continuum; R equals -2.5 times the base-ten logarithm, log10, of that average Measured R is 0.18 mag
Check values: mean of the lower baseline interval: 83.3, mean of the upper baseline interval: 39.2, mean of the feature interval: 41.1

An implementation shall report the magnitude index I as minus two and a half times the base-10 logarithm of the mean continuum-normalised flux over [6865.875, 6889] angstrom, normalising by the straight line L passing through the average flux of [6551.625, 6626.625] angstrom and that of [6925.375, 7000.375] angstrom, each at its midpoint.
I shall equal 0.23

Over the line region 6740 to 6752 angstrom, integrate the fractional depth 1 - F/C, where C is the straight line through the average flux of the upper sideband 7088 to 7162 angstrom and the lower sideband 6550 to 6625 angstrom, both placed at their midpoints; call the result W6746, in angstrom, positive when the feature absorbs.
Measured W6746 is 4.9 angstrom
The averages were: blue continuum 82.3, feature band 41.2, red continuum 39.4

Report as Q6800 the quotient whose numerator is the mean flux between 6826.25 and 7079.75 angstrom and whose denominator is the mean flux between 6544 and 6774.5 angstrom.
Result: 0.7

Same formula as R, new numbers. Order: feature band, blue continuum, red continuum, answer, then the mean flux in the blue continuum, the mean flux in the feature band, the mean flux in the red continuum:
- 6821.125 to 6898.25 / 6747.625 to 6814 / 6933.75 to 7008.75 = -0.01 mag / 41.7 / 42.2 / 42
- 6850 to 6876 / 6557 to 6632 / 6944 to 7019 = 0.28 mag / 81.5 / 41.6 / 41.7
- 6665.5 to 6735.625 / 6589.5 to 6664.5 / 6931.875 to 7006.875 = -0.21 mag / 41.8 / 51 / 42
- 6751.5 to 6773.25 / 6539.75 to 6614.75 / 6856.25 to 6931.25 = 0.42 mag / 84.8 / 40.4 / 41.7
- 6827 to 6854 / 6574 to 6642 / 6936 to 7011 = 0.09 mag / 53.9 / 42.7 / 42.1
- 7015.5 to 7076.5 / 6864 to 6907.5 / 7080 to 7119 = -0.04 mag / 42.1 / 41.3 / 39.1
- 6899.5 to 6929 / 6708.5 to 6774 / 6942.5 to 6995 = 0.06 mag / 49.6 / 41.6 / 42.4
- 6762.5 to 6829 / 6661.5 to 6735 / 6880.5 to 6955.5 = 0.12 mag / 50.6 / 42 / 42.2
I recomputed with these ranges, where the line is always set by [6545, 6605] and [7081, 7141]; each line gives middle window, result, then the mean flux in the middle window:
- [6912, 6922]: 0.40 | 41.1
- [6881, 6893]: 0.43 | 41.9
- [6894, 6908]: 0.38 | 43.1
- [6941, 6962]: 0.31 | 42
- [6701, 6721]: 0.38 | 56.8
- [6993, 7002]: 0.22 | 41.6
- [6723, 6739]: 0.36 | 56.3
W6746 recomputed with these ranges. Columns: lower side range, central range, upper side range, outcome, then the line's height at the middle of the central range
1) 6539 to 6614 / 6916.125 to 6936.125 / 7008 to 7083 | 4.2 angstrom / 52.1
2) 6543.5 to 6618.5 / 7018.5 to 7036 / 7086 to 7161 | 1.9 angstrom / 47.4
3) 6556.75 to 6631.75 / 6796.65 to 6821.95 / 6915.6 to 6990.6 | 6.6 angstrom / 57.9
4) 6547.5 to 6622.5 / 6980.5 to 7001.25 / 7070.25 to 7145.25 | 2.5 angstrom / 48.8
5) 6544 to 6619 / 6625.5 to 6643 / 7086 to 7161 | 8.4 angstrom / 80.1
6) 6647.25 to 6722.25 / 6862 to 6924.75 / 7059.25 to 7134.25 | 1.7 angstrom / 43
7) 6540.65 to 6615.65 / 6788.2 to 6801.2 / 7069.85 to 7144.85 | 4.5 angstrom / 66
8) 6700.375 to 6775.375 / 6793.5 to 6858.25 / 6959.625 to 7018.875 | 4.9 angstrom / 46.2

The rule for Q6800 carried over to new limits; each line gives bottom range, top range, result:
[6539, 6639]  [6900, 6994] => 0.57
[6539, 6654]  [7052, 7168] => 0.57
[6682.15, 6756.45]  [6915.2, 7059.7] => 0.85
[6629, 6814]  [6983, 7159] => 0.89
